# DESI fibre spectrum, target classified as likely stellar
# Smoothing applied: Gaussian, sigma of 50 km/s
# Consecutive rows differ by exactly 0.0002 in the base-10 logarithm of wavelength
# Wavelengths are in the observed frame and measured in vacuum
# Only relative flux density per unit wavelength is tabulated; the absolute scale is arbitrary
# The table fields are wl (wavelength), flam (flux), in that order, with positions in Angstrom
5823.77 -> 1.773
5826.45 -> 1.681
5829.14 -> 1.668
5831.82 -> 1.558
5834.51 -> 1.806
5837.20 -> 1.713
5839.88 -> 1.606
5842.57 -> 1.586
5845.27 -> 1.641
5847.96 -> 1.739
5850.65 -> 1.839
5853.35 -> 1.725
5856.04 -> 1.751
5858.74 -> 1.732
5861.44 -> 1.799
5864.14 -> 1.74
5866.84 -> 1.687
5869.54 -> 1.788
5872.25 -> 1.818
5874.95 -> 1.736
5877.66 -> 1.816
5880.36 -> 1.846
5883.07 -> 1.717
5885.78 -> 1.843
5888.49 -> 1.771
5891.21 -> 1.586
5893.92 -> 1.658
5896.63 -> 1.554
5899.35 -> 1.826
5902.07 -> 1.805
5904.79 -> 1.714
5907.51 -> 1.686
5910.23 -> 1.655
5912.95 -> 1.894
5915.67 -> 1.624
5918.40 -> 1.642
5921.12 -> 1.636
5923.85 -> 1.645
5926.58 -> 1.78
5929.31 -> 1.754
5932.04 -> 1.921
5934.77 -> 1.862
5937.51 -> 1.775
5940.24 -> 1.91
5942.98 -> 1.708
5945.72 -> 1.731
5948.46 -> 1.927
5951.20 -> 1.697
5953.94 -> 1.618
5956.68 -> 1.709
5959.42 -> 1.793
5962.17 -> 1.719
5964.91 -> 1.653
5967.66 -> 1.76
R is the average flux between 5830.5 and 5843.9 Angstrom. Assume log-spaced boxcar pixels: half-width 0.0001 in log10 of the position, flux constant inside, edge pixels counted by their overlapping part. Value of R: 1.65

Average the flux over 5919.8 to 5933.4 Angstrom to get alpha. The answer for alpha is 1.75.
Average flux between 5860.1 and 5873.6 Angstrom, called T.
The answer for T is 1.77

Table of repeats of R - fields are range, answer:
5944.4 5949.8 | 1.83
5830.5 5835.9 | 1.68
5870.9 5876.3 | 1.78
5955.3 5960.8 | 1.75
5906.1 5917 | 1.72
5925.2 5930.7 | 1.77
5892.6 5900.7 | 1.68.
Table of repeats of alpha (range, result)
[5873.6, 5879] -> 1.78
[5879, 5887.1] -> 1.8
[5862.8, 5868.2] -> 1.71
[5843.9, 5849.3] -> 1.69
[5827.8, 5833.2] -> 1.61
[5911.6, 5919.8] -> 1.72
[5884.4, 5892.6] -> 1.73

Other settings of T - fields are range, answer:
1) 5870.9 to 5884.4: 1.79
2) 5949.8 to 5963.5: 1.71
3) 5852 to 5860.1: 1.74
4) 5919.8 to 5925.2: 1.64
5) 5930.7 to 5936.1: 1.89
